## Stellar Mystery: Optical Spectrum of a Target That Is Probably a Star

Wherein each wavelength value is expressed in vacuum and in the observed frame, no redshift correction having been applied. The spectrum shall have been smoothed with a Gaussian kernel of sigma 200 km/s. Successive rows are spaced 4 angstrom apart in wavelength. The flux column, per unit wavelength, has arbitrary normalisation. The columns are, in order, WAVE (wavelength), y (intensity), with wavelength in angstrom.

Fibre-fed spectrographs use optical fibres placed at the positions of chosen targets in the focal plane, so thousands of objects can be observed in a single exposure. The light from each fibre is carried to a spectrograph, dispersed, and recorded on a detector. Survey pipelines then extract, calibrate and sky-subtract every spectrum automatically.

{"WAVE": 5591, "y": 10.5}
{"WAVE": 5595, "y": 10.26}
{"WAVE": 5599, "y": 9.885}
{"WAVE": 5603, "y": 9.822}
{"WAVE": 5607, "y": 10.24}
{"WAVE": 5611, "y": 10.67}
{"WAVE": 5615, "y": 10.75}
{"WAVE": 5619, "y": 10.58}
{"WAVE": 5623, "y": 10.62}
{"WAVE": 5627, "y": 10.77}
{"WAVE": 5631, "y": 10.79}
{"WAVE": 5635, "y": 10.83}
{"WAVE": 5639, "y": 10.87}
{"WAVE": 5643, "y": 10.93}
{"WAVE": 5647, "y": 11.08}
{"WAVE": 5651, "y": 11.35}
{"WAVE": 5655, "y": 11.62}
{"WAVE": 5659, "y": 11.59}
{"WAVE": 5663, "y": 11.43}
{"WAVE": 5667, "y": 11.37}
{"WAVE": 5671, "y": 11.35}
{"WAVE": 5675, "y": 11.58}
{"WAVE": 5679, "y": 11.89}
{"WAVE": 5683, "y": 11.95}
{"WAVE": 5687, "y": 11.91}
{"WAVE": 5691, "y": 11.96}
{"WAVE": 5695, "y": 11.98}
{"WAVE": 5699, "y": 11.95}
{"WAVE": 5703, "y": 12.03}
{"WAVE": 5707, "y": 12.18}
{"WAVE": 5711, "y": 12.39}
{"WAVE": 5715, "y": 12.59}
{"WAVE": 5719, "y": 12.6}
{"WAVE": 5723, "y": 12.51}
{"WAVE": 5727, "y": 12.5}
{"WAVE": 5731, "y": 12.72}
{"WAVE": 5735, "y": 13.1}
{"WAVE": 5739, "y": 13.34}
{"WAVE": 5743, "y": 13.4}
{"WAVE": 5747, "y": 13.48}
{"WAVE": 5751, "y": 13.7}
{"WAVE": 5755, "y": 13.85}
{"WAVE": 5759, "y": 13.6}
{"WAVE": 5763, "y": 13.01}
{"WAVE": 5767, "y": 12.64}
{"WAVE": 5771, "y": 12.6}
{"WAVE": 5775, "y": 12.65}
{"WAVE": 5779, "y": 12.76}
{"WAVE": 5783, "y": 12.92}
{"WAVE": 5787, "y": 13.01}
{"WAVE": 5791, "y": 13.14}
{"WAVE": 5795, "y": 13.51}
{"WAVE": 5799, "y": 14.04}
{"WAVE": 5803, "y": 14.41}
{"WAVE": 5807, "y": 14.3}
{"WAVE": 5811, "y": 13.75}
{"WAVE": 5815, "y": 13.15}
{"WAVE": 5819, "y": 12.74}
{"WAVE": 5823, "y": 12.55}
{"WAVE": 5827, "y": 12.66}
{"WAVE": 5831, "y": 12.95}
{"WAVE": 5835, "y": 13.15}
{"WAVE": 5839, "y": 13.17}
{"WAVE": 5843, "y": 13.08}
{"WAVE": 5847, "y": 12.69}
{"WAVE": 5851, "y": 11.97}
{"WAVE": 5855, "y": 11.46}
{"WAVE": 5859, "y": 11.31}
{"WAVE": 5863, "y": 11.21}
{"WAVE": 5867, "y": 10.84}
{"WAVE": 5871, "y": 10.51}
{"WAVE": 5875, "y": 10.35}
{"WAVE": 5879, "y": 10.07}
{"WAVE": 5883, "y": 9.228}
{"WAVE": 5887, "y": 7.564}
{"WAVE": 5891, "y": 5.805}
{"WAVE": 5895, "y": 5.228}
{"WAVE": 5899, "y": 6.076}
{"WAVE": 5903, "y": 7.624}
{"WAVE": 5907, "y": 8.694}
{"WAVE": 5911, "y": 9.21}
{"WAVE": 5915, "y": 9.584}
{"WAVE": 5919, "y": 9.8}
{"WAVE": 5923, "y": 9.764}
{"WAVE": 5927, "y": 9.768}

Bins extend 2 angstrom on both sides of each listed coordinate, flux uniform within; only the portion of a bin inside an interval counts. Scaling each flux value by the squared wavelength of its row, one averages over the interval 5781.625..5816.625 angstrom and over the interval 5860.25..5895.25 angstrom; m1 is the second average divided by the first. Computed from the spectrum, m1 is 0.70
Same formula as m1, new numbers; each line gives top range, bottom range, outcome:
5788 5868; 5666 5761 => 1.07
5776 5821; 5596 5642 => 1.36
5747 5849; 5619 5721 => 1.19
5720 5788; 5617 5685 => 1.21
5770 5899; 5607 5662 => 1.15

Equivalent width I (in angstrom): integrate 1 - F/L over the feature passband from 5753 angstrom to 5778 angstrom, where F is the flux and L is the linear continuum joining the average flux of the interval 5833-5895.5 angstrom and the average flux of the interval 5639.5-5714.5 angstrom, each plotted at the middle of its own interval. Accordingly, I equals -4.2 angstrom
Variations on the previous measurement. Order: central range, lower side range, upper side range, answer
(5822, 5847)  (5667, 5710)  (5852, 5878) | -4.1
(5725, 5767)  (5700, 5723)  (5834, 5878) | -3.6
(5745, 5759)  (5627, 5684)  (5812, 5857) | -1.9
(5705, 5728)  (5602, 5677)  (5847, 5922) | -4.4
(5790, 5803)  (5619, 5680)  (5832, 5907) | -4.1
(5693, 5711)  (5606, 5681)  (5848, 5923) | -2.4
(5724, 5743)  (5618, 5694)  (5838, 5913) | -3.9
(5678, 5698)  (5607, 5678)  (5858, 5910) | -2.5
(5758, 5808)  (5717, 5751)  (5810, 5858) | -1.5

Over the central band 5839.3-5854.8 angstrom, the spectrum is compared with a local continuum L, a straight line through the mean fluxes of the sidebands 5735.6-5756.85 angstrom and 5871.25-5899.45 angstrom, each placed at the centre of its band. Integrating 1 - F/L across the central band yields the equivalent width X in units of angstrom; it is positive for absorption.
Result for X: -4.8 angstrom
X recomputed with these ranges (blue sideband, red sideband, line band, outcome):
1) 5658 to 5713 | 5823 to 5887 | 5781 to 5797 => -2.0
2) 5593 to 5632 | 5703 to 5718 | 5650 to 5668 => -0.2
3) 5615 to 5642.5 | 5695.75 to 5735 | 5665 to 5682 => 0.1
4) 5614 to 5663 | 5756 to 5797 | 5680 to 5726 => -0.9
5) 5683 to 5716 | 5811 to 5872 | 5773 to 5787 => -0.7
